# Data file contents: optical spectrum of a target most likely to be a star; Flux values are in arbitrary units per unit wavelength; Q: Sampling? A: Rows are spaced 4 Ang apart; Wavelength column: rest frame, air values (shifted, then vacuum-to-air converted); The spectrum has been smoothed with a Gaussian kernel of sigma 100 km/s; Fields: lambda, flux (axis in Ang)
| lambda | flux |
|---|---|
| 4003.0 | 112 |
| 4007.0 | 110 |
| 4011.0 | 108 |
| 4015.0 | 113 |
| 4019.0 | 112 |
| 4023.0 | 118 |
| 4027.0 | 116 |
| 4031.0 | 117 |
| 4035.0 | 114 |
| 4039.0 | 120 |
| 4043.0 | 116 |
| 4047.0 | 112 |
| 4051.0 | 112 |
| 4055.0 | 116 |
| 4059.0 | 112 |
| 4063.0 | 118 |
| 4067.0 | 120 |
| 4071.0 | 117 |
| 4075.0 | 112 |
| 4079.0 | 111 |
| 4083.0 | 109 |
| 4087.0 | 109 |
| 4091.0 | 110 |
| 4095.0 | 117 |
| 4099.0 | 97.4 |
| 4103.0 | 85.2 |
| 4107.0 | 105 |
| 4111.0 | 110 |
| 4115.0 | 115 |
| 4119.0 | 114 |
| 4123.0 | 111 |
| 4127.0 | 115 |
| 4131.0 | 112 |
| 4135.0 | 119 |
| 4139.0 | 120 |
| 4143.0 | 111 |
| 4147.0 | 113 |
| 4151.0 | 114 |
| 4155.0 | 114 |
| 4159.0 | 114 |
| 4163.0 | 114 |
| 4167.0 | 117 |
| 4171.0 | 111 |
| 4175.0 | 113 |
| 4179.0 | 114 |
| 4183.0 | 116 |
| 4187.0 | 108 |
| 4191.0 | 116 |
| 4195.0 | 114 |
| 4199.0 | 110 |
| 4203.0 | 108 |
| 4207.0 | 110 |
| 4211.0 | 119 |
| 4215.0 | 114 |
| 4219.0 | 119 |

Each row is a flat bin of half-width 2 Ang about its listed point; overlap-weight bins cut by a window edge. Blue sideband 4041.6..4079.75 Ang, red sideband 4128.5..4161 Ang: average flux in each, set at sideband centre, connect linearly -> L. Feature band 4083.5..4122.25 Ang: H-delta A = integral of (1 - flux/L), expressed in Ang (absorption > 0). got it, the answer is 2.53 Ang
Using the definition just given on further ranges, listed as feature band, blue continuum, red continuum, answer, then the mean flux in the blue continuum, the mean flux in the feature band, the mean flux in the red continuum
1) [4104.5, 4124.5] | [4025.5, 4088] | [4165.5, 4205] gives 0.6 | 115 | 110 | 113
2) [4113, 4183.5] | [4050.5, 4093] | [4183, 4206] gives -1.3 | 113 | 114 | 112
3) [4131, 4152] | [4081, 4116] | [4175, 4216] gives -1.2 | 106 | 115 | 113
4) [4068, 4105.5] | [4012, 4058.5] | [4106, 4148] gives 2.0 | 115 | 108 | 113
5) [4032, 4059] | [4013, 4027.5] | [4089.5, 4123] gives -0.6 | 115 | 115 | 107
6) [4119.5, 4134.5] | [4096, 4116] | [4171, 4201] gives -1.2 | 103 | 113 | 113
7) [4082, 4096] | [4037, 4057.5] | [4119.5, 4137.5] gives 0.5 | 115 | 111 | 114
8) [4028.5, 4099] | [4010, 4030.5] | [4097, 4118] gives -3.4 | 114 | 114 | 103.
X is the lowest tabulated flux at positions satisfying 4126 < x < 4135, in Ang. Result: 112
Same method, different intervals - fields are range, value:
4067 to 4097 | 109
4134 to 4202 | 108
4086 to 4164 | 85.2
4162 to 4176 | 111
